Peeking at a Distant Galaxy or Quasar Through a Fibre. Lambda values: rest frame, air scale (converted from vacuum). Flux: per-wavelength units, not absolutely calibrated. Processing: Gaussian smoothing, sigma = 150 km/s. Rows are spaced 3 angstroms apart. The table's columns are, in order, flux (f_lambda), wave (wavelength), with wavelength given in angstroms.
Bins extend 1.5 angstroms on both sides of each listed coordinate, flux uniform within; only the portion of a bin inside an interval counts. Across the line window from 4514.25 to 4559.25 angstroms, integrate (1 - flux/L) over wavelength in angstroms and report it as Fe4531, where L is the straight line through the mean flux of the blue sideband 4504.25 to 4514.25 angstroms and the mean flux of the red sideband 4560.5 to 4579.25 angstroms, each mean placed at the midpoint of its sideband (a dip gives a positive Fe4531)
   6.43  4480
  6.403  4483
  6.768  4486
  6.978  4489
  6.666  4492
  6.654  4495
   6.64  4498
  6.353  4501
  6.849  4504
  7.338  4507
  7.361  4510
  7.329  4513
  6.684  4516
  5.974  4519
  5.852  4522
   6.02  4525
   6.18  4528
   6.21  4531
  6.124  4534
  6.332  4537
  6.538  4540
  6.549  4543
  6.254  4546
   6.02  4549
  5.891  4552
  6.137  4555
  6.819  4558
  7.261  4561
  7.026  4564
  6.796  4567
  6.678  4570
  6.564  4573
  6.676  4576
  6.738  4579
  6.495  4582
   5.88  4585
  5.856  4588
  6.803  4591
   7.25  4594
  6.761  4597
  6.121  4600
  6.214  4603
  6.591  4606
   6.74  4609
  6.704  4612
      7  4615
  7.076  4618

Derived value 5.22 angstroms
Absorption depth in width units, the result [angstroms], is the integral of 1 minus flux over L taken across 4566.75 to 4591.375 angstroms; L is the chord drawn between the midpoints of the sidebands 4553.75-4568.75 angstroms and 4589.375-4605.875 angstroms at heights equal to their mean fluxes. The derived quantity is 0.92 angstroms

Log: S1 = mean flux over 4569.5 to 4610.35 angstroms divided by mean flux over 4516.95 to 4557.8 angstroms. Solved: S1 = 1.1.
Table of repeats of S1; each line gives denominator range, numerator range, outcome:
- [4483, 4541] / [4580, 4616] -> 0.99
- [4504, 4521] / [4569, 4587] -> 0.94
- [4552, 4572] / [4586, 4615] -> 0.98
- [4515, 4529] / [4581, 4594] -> 1.04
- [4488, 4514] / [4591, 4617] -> 0.97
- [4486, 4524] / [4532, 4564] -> 0.96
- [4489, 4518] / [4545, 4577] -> 0.96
